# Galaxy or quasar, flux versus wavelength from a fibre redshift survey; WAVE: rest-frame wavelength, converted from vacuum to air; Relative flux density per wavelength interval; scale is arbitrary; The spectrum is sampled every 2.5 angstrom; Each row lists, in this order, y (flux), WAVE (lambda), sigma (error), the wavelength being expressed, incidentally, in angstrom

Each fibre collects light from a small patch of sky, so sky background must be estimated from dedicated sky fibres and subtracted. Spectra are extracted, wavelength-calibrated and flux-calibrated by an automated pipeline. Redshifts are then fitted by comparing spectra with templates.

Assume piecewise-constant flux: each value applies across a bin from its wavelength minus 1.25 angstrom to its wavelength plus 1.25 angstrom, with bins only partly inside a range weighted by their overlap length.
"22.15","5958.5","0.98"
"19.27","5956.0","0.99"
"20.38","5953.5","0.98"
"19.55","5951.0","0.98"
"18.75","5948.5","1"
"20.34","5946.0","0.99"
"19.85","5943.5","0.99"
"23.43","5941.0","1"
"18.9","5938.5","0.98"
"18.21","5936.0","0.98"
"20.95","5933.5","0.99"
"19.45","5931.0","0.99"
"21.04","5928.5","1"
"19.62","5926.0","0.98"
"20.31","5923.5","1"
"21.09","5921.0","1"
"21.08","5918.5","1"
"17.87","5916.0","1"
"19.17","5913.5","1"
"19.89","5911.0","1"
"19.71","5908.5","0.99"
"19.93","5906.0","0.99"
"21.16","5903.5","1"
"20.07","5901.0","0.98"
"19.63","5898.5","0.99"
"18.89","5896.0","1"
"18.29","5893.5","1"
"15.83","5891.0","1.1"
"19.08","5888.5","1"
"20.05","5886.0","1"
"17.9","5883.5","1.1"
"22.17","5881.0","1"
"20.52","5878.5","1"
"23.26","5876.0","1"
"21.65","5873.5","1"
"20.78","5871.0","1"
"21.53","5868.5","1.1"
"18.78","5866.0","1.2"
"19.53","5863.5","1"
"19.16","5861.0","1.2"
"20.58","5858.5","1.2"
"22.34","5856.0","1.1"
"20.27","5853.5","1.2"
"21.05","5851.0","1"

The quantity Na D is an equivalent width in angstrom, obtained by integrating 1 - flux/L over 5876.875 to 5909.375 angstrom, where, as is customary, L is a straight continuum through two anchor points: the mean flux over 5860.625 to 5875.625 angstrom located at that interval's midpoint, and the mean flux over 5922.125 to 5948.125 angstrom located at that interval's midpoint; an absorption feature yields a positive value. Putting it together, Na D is 1.34 angstrom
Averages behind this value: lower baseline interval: 20.5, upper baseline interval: 20.2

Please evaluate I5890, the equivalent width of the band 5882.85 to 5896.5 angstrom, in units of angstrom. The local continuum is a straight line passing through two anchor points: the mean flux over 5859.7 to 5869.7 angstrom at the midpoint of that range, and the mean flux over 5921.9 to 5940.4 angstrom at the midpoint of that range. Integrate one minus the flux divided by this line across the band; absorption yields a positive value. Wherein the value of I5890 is 1.0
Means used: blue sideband 19.7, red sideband 19.9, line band 18.3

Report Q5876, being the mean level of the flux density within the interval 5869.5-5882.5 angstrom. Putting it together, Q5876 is 21.6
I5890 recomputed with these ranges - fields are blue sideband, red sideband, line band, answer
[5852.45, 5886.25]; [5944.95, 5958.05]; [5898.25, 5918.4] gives 0.47 angstrom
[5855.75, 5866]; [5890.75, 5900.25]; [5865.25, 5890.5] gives -1.55 angstrom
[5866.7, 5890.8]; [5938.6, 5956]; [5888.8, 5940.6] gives 1.88 angstrom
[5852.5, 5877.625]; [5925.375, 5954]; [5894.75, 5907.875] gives 0.32 angstrom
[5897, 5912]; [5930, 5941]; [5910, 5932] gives -0.02 angstrom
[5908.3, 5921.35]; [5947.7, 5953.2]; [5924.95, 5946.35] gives -0.73 angstrom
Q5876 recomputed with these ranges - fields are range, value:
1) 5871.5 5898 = 19.8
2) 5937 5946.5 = 20.6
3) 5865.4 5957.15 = 20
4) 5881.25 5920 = 19.3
